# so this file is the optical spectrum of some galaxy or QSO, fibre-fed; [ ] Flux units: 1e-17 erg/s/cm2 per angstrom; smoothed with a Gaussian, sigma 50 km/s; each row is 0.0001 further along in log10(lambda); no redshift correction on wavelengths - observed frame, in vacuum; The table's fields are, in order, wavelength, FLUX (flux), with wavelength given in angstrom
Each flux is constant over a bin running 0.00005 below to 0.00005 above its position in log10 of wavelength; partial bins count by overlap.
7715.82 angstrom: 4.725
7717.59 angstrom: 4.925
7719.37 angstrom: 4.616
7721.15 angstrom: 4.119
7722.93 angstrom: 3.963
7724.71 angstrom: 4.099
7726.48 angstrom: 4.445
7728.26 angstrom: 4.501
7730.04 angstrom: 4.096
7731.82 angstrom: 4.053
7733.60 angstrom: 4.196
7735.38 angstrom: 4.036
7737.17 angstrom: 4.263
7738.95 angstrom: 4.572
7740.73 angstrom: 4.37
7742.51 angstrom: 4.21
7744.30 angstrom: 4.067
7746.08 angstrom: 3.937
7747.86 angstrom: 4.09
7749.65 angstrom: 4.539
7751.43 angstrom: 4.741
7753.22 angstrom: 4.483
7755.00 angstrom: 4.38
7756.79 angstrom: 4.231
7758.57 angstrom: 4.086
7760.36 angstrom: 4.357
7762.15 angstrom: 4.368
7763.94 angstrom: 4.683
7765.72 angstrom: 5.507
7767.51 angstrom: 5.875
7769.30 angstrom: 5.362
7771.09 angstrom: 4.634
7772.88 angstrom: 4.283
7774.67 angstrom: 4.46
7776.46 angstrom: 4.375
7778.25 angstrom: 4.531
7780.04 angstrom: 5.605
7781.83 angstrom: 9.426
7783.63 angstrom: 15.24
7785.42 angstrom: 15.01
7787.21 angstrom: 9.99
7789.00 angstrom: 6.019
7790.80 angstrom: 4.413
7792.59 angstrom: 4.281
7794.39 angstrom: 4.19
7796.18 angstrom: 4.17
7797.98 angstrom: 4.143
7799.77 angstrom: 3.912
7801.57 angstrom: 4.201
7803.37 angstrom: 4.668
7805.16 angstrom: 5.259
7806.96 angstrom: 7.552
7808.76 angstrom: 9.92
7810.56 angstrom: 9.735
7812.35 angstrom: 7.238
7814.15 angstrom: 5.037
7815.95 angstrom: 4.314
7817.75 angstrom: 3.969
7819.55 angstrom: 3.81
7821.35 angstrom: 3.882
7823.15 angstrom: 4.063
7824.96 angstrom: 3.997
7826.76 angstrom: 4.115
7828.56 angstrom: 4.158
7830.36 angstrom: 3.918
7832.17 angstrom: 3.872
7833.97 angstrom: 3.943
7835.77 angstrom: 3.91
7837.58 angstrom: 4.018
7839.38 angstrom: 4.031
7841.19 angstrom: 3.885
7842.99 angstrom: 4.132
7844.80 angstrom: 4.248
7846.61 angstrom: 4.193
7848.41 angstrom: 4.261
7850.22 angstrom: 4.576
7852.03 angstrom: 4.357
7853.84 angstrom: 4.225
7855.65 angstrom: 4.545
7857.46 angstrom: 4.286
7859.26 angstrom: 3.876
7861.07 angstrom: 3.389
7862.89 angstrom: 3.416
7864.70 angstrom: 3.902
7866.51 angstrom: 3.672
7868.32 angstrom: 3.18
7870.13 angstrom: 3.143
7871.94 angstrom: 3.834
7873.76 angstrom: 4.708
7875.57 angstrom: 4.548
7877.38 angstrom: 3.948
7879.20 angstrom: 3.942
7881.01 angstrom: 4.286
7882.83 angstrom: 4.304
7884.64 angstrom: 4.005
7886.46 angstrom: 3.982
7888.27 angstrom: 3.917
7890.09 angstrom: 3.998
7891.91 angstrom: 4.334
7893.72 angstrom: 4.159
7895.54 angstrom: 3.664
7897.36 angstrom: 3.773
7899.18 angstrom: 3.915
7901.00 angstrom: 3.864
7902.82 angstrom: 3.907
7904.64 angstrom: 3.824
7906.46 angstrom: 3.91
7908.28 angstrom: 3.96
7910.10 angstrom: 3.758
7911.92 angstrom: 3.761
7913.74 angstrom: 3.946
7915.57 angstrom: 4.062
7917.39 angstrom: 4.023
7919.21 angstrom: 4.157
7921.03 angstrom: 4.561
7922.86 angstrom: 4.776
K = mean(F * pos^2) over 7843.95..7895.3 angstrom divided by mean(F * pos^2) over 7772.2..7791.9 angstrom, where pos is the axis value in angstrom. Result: 0.5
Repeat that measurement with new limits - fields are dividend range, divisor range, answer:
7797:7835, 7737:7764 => 1.18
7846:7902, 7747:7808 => 0.73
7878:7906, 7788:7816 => 0.73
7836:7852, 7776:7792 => 0.51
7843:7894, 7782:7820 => 0.62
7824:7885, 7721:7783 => 0.89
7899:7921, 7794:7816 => 0.70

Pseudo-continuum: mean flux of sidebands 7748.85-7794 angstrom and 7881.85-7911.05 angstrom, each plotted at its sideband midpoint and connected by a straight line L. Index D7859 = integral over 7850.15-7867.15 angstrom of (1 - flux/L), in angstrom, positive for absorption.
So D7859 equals 2.1 angstrom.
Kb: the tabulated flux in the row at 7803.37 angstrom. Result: 4.668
